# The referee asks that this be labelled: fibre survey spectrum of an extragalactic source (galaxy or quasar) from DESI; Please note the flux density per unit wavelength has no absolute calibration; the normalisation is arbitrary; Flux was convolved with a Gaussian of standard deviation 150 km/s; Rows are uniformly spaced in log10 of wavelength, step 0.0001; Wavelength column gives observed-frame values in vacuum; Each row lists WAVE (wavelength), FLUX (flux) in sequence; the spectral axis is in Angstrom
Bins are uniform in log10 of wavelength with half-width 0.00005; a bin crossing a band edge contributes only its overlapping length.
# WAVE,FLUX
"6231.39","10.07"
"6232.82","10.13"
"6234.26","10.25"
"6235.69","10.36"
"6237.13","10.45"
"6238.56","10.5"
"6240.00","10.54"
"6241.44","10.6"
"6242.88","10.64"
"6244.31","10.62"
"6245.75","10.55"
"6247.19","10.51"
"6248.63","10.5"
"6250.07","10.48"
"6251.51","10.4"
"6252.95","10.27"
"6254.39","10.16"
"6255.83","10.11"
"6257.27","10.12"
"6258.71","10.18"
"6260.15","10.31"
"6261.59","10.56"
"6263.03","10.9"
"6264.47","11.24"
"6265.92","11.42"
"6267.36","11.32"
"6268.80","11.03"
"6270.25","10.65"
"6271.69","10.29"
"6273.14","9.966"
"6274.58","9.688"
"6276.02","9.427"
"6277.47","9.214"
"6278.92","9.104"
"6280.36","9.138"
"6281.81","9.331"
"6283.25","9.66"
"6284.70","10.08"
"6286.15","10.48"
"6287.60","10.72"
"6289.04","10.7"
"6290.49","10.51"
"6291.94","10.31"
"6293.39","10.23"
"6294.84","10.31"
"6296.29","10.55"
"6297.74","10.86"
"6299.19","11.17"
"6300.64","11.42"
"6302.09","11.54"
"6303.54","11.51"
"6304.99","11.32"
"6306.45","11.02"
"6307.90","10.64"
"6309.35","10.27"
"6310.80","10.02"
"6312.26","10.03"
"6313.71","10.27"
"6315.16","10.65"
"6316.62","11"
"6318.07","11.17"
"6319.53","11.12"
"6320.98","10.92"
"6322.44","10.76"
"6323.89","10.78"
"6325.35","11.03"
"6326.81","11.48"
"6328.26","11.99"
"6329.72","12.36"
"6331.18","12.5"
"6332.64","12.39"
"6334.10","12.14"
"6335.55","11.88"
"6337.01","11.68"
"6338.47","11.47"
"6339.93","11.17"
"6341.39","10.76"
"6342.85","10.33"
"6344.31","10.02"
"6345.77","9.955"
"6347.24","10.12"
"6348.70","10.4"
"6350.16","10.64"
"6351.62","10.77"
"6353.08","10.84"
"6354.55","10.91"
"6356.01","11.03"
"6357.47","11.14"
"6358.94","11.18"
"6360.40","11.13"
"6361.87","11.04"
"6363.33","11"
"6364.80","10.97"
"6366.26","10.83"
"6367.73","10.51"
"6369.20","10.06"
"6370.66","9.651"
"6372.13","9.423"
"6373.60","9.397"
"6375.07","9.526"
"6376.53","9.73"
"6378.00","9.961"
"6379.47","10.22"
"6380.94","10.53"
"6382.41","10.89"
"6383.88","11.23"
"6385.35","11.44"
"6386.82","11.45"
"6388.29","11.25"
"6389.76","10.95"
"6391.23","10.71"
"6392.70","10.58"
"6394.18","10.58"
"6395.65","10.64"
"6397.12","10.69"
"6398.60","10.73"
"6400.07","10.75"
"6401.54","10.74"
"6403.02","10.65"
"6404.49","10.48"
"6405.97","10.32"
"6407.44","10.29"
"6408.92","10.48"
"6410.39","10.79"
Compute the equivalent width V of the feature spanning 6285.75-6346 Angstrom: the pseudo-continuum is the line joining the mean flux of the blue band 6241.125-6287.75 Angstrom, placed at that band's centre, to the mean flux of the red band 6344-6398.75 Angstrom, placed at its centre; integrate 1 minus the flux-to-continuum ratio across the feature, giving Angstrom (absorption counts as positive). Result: -3.29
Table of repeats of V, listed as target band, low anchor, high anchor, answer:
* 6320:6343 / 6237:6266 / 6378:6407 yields -1.85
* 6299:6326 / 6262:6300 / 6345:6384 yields -1.28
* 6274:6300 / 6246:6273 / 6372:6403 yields 1.17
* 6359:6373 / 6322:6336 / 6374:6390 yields 0.55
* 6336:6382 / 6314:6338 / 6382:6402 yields 2.68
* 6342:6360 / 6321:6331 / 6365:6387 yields 0.40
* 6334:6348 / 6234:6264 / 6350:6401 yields -0.41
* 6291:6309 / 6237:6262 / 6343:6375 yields -0.75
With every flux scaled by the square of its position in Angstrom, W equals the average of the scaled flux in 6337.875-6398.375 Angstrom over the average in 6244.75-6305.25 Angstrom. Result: 1.05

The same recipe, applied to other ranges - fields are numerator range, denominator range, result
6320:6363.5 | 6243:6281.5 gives 1.11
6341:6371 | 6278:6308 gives 1.03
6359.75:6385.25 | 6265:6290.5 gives 1.05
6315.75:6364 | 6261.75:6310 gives 1.08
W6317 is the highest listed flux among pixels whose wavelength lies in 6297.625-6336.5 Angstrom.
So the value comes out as 12.5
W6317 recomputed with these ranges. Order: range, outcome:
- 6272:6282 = 9.966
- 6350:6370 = 11.18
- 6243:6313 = 11.54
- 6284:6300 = 11.17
